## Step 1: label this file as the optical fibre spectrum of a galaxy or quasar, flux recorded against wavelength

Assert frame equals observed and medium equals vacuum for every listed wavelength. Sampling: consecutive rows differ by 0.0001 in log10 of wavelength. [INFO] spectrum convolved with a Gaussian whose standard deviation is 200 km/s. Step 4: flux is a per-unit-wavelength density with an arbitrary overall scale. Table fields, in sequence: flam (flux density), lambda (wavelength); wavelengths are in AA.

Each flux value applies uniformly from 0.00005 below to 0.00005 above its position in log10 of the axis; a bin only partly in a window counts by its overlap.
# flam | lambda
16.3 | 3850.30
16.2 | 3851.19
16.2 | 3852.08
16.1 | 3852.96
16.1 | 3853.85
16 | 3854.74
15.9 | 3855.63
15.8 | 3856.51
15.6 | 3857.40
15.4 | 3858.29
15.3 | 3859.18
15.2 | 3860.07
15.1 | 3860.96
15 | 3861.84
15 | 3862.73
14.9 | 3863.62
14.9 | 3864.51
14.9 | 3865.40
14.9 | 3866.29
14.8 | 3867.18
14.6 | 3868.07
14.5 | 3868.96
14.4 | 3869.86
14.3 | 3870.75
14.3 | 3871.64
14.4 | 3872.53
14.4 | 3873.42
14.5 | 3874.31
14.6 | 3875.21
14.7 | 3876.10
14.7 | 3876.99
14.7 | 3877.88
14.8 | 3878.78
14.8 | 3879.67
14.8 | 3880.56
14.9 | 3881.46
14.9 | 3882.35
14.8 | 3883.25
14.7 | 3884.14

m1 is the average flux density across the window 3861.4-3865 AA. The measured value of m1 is 15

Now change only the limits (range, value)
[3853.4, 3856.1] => 16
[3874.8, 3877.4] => 14.7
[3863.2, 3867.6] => 14.9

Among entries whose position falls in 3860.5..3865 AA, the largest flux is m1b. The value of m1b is 15.1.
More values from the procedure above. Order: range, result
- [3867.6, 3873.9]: 14.6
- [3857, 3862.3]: 15.6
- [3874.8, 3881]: 14.8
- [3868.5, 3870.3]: 14.5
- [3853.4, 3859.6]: 16.1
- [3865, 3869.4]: 14.9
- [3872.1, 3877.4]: 14.7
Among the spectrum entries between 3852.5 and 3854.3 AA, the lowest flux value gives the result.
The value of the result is 16.1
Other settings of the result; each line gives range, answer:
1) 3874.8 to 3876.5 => 14.6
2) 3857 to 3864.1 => 14.9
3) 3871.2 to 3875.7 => 14.3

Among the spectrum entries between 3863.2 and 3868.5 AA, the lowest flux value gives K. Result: 14.6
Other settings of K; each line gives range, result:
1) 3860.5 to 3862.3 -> 15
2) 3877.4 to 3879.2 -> 14.7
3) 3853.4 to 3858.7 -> 15.4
